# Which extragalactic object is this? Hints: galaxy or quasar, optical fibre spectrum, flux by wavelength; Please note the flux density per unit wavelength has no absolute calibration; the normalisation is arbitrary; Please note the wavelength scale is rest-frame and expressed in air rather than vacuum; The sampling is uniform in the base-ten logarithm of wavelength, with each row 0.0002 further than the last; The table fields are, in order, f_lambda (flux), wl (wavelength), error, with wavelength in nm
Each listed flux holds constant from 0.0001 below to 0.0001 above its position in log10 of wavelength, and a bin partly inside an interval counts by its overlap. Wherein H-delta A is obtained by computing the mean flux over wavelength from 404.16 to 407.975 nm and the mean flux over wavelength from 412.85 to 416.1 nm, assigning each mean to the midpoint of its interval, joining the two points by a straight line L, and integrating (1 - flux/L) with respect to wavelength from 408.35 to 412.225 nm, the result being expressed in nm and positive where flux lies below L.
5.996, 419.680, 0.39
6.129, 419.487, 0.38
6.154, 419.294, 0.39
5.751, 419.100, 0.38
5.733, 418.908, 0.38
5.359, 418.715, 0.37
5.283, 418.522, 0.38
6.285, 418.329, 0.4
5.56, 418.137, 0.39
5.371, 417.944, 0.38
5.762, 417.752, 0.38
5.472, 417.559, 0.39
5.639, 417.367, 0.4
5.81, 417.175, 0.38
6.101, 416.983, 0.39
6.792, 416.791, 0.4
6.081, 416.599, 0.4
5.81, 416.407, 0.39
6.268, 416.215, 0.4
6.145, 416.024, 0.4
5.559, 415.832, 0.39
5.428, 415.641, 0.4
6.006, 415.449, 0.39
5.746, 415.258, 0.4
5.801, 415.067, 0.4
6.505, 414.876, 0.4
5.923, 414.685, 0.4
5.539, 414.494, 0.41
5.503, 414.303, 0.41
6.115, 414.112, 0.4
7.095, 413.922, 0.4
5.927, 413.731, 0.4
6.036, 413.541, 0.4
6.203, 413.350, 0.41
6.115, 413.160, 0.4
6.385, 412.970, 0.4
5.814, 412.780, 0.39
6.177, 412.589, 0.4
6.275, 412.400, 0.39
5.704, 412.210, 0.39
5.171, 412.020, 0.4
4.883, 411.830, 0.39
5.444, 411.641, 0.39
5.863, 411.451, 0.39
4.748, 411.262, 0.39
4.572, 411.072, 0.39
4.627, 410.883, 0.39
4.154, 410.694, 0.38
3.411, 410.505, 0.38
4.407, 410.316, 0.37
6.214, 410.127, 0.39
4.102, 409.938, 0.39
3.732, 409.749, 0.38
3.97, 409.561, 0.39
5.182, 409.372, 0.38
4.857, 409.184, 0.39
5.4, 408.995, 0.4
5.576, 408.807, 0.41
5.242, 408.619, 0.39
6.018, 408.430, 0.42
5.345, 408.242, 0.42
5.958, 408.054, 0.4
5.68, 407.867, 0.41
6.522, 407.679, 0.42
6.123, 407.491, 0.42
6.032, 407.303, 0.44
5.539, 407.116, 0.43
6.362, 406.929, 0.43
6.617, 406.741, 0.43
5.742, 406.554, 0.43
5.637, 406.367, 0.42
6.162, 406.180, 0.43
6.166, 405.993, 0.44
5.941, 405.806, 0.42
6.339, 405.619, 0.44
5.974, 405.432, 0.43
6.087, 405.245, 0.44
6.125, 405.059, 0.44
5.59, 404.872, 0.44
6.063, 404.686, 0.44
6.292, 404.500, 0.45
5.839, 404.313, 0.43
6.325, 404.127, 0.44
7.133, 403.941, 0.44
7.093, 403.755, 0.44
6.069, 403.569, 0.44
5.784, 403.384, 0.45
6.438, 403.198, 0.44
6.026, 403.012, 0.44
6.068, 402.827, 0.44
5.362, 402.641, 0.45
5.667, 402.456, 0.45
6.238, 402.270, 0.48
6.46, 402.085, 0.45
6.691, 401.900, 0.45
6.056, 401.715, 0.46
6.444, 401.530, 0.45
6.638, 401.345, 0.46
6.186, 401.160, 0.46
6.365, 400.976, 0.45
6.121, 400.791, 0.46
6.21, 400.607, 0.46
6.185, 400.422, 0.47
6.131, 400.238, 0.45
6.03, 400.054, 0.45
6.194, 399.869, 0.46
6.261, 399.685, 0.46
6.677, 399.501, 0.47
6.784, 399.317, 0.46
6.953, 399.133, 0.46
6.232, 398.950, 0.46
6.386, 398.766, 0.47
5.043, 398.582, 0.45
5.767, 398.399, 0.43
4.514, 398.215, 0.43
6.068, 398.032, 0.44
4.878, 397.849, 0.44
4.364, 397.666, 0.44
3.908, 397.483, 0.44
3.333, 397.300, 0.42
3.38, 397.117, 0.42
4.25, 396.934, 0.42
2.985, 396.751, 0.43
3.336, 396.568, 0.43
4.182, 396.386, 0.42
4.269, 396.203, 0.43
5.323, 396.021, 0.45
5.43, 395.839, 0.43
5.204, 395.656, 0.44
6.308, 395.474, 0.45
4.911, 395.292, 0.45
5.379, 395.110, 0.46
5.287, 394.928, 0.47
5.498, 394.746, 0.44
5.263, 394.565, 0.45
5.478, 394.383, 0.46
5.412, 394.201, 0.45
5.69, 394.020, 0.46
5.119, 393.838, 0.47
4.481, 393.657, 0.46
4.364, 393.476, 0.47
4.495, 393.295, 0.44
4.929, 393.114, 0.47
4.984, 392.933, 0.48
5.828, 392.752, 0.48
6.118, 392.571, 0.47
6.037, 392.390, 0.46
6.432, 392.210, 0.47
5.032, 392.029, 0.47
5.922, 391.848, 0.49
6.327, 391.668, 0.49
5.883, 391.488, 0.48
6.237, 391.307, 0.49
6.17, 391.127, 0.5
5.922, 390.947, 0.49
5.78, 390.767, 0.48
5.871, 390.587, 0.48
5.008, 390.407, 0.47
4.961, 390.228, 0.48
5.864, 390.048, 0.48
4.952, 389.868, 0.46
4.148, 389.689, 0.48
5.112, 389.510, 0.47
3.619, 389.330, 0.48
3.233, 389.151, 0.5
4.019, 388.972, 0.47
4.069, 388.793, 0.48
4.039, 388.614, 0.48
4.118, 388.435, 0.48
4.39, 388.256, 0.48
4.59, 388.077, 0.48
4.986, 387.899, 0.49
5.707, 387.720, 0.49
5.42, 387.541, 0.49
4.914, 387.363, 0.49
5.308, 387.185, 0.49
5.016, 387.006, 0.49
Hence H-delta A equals 0.724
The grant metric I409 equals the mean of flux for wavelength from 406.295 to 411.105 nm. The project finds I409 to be 5.28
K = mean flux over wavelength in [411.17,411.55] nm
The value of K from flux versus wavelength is 5.31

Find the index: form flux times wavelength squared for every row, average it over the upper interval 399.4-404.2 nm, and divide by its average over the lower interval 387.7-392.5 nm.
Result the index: 1.30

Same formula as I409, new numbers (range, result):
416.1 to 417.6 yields 6.02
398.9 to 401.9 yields 6.35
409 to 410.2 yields 4.7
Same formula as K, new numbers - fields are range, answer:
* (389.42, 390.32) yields 5.01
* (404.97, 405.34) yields 6.11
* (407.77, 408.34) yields 5.67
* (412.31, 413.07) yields 6.16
